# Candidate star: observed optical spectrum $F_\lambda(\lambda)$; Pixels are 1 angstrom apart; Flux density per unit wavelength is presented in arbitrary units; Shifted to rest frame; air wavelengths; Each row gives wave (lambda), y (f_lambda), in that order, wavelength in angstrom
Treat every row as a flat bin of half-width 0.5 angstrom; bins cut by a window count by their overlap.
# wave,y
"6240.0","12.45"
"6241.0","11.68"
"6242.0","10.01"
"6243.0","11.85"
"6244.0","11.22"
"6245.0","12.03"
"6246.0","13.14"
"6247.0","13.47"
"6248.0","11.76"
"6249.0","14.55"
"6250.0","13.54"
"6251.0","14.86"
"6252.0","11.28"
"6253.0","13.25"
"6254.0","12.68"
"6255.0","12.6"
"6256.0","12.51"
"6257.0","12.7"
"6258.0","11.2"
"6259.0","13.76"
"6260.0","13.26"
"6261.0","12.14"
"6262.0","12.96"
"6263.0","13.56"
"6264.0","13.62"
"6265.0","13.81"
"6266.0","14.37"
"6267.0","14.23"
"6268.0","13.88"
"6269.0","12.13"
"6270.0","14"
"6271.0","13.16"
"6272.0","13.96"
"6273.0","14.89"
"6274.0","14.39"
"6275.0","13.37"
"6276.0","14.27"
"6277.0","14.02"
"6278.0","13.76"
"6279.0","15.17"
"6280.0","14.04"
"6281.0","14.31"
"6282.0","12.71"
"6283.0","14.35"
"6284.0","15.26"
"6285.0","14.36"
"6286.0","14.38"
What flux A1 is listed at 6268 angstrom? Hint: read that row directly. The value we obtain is 13.88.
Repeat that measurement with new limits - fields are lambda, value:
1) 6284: 15.26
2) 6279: 15.17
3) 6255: 12.6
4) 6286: 14.38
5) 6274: 14.39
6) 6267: 14.23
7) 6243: 11.85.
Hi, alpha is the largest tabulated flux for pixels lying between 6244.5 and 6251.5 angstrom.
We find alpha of 14.86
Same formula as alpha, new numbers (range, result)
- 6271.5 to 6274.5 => 14.89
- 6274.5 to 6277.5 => 14.27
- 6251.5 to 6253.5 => 13.25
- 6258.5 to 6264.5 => 13.76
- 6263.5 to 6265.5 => 13.81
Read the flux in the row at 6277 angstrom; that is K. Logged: 14.02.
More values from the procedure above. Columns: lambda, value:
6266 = 14.37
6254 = 12.68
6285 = 14.36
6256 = 12.51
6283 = 14.35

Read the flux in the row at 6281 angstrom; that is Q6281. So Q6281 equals 14.31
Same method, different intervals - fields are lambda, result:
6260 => 13.26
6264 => 13.62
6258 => 11.2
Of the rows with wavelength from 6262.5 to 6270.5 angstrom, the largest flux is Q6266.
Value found 14.37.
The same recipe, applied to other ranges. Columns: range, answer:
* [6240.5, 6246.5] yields 13.14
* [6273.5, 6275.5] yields 14.39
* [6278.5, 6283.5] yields 15.17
